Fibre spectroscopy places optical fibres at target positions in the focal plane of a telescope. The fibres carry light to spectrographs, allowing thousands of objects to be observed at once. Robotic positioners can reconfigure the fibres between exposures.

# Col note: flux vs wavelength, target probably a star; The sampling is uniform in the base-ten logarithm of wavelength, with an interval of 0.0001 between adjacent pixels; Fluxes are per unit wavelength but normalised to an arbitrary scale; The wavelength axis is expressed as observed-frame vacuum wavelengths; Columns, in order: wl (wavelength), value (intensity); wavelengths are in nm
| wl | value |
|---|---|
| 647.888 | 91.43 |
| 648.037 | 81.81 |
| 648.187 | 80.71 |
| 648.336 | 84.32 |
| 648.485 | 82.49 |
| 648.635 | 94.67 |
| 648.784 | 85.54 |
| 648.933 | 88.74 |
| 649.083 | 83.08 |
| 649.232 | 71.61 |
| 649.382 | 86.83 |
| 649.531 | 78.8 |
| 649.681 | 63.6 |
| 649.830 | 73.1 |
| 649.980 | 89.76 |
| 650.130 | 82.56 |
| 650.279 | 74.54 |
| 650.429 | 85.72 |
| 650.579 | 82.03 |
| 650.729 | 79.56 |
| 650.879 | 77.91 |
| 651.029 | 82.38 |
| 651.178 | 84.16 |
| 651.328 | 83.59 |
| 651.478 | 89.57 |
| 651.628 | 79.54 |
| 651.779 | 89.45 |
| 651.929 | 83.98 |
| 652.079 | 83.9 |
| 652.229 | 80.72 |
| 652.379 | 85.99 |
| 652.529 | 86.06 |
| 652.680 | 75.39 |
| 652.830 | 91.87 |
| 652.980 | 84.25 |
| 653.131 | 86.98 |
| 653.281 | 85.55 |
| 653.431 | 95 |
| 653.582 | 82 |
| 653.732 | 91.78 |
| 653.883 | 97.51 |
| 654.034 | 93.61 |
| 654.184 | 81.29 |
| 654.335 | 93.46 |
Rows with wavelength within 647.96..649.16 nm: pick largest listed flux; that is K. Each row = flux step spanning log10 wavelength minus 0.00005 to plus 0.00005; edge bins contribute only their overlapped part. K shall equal 94.67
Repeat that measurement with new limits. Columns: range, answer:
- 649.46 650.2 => 89.76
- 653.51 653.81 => 91.78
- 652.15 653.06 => 91.87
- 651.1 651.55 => 89.57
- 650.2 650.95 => 85.72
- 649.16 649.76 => 86.83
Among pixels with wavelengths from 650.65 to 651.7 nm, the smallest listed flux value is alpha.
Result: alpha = 77.91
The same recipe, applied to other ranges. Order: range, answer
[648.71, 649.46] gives 71.61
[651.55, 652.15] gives 79.54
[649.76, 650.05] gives 73.1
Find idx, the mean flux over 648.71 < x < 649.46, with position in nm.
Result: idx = 83.2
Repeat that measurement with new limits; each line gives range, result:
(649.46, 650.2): 77.5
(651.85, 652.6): 84.2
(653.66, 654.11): 94.2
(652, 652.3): 82.4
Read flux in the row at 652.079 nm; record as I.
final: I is 83.9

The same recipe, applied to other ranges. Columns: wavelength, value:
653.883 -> 97.51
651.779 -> 89.45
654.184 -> 81.29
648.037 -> 81.81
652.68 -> 75.39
